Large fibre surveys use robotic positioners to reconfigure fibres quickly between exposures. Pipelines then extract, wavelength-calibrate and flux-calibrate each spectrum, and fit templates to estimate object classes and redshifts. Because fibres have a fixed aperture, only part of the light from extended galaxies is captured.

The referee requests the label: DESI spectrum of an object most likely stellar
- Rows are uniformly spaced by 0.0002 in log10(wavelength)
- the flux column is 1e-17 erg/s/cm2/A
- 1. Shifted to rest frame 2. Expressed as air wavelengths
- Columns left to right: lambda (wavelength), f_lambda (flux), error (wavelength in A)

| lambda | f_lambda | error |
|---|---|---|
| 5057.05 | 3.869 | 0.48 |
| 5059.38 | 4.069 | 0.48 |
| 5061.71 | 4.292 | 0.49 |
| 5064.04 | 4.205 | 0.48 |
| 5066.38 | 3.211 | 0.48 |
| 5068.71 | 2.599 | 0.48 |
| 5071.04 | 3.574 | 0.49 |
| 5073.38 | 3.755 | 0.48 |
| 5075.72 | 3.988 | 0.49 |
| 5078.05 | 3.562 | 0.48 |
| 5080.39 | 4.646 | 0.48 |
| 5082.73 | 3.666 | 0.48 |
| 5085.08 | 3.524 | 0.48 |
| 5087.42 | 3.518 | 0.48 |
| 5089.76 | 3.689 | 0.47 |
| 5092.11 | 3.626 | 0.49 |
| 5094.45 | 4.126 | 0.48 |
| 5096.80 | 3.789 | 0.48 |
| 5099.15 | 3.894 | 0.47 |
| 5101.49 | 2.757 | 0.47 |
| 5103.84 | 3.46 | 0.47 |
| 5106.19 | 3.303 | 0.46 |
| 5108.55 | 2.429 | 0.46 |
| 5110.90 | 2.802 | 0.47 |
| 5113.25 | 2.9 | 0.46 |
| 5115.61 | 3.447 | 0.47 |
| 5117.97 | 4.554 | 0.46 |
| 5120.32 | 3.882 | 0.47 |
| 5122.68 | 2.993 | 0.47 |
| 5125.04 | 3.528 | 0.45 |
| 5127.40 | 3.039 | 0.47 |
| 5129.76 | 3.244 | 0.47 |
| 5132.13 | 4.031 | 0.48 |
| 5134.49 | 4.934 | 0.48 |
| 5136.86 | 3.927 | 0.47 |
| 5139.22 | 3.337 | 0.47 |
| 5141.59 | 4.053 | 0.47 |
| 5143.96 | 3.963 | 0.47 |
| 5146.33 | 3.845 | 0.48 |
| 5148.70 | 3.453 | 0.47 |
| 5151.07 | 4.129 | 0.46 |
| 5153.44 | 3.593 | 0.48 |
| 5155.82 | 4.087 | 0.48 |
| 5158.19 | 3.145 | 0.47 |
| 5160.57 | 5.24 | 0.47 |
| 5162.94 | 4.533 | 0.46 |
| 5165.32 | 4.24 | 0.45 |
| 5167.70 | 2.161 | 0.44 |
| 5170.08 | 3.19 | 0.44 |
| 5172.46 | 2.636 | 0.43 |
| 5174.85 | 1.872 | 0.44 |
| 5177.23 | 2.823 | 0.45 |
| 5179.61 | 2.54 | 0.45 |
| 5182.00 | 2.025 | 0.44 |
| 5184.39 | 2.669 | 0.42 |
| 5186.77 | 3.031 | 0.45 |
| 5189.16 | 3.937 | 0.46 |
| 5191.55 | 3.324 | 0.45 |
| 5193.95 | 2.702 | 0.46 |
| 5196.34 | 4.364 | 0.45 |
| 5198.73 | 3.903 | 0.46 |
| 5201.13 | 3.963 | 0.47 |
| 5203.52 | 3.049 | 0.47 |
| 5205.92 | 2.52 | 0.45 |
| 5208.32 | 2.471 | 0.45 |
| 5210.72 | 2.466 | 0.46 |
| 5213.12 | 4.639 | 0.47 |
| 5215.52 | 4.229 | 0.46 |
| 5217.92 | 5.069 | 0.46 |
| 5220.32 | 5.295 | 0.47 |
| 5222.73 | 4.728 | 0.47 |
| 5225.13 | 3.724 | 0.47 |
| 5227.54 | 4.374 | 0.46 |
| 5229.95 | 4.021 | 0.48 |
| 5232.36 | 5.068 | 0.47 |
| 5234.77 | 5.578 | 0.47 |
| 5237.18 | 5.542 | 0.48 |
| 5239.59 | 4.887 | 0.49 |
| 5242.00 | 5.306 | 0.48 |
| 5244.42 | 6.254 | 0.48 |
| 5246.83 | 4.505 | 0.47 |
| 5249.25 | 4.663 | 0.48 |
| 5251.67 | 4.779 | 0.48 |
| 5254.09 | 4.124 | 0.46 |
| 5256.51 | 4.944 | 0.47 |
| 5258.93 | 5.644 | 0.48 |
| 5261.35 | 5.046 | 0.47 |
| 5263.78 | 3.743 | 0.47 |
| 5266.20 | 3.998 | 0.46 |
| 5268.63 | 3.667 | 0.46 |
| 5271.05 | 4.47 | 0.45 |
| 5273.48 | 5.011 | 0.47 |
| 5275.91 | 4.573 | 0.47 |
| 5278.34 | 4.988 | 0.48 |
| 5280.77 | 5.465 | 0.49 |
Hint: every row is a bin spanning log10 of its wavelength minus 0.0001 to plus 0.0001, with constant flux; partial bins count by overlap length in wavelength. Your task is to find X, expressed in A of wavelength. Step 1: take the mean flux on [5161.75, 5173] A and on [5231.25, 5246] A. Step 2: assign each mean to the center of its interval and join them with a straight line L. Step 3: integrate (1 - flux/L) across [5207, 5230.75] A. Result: 3.8 A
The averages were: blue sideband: 3.4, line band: 4.1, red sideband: 5.42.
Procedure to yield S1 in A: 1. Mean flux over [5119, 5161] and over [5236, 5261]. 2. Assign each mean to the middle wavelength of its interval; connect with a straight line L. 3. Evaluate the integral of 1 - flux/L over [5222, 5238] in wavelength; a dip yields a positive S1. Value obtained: 0.50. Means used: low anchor 3.78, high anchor 5.06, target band 4.7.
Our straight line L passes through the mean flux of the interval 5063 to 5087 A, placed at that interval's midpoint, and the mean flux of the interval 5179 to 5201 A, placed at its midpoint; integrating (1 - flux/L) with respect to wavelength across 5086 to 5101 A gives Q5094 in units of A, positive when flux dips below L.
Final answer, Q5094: -0.5 A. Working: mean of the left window 3.66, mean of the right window 3.22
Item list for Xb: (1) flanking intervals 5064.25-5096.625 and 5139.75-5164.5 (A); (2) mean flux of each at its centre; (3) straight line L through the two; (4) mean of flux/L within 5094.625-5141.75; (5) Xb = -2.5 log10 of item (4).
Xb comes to 0.10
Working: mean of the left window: 3.67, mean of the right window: 3.99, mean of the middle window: 3.52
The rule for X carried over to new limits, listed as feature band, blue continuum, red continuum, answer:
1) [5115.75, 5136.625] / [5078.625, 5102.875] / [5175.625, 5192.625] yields -2.27 A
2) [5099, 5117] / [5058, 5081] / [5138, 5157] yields 3.29 A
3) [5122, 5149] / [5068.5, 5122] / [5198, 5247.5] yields 0.68 A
